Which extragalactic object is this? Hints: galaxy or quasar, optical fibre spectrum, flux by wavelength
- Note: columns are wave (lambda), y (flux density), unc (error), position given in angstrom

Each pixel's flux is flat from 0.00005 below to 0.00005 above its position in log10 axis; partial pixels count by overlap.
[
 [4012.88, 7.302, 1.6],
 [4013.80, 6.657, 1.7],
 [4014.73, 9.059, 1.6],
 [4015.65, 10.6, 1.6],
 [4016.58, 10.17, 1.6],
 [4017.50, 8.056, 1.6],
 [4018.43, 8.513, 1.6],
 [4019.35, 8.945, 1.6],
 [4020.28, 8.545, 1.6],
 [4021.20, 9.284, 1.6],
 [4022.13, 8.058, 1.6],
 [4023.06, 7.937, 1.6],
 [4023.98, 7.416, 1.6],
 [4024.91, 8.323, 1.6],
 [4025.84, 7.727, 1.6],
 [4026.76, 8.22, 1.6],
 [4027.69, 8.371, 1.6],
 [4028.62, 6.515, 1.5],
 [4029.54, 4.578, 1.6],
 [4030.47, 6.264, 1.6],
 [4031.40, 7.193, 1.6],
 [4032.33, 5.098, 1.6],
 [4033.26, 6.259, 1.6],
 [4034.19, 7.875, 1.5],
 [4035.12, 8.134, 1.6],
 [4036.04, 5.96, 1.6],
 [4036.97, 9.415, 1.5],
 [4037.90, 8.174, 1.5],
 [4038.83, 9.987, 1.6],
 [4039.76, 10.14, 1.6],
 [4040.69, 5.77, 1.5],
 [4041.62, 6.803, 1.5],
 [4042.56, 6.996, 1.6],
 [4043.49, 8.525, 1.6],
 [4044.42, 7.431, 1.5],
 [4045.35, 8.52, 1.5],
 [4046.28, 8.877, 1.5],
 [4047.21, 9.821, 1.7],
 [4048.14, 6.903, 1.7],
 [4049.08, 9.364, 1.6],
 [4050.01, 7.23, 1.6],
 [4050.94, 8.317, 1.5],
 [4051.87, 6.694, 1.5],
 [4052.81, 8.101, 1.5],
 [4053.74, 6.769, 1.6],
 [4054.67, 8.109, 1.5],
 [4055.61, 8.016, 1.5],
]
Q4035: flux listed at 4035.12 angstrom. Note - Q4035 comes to 8.134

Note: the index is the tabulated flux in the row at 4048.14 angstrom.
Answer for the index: 6.903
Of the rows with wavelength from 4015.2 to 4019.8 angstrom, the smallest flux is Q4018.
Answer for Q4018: 8.056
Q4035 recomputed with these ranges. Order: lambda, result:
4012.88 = 7.302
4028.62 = 6.515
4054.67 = 8.109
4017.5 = 8.056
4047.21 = 9.821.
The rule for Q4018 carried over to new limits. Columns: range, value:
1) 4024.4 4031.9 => 4.578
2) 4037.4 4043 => 5.77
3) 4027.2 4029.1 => 6.515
